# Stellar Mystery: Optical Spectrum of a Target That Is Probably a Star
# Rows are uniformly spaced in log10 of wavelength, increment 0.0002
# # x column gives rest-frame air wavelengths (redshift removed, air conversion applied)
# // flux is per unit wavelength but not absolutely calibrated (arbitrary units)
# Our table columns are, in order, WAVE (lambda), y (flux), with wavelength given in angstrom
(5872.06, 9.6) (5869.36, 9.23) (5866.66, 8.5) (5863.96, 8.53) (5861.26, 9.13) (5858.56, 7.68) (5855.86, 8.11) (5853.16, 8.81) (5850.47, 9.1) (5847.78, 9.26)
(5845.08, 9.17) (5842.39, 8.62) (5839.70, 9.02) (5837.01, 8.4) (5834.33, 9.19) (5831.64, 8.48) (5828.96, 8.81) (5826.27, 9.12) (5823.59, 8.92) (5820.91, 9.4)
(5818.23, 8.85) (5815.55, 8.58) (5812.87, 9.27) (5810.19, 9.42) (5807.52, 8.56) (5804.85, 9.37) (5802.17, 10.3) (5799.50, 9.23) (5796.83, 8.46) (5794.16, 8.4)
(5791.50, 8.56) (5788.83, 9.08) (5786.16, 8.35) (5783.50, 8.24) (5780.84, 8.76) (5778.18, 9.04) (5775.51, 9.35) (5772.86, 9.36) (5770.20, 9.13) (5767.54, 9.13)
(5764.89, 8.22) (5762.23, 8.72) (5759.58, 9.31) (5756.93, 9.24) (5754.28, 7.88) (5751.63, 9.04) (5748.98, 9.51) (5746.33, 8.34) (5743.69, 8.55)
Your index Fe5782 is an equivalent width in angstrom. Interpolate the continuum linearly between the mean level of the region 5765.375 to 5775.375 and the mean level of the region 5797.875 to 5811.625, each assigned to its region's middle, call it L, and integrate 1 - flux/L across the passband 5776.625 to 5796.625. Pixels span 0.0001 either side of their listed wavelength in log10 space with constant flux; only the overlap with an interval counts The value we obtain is 1.3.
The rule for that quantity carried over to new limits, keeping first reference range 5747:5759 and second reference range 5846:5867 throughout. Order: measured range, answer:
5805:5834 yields -0.7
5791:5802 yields -0.1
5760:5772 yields 0.0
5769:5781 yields -0.4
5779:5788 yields 0.3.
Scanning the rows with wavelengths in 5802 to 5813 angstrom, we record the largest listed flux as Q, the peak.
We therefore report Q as 10.3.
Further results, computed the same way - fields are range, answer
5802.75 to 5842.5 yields 9.42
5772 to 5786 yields 9.36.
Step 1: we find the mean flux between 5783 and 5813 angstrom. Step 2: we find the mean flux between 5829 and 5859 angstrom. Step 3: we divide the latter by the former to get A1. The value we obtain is 1.0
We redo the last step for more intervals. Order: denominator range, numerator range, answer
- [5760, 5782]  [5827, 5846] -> 0.98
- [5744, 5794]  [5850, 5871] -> 0.98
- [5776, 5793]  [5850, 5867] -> 0.98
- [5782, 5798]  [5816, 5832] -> 1.05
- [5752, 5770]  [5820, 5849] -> 1.02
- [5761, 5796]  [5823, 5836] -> 1.01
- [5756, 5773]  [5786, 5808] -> 1.00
